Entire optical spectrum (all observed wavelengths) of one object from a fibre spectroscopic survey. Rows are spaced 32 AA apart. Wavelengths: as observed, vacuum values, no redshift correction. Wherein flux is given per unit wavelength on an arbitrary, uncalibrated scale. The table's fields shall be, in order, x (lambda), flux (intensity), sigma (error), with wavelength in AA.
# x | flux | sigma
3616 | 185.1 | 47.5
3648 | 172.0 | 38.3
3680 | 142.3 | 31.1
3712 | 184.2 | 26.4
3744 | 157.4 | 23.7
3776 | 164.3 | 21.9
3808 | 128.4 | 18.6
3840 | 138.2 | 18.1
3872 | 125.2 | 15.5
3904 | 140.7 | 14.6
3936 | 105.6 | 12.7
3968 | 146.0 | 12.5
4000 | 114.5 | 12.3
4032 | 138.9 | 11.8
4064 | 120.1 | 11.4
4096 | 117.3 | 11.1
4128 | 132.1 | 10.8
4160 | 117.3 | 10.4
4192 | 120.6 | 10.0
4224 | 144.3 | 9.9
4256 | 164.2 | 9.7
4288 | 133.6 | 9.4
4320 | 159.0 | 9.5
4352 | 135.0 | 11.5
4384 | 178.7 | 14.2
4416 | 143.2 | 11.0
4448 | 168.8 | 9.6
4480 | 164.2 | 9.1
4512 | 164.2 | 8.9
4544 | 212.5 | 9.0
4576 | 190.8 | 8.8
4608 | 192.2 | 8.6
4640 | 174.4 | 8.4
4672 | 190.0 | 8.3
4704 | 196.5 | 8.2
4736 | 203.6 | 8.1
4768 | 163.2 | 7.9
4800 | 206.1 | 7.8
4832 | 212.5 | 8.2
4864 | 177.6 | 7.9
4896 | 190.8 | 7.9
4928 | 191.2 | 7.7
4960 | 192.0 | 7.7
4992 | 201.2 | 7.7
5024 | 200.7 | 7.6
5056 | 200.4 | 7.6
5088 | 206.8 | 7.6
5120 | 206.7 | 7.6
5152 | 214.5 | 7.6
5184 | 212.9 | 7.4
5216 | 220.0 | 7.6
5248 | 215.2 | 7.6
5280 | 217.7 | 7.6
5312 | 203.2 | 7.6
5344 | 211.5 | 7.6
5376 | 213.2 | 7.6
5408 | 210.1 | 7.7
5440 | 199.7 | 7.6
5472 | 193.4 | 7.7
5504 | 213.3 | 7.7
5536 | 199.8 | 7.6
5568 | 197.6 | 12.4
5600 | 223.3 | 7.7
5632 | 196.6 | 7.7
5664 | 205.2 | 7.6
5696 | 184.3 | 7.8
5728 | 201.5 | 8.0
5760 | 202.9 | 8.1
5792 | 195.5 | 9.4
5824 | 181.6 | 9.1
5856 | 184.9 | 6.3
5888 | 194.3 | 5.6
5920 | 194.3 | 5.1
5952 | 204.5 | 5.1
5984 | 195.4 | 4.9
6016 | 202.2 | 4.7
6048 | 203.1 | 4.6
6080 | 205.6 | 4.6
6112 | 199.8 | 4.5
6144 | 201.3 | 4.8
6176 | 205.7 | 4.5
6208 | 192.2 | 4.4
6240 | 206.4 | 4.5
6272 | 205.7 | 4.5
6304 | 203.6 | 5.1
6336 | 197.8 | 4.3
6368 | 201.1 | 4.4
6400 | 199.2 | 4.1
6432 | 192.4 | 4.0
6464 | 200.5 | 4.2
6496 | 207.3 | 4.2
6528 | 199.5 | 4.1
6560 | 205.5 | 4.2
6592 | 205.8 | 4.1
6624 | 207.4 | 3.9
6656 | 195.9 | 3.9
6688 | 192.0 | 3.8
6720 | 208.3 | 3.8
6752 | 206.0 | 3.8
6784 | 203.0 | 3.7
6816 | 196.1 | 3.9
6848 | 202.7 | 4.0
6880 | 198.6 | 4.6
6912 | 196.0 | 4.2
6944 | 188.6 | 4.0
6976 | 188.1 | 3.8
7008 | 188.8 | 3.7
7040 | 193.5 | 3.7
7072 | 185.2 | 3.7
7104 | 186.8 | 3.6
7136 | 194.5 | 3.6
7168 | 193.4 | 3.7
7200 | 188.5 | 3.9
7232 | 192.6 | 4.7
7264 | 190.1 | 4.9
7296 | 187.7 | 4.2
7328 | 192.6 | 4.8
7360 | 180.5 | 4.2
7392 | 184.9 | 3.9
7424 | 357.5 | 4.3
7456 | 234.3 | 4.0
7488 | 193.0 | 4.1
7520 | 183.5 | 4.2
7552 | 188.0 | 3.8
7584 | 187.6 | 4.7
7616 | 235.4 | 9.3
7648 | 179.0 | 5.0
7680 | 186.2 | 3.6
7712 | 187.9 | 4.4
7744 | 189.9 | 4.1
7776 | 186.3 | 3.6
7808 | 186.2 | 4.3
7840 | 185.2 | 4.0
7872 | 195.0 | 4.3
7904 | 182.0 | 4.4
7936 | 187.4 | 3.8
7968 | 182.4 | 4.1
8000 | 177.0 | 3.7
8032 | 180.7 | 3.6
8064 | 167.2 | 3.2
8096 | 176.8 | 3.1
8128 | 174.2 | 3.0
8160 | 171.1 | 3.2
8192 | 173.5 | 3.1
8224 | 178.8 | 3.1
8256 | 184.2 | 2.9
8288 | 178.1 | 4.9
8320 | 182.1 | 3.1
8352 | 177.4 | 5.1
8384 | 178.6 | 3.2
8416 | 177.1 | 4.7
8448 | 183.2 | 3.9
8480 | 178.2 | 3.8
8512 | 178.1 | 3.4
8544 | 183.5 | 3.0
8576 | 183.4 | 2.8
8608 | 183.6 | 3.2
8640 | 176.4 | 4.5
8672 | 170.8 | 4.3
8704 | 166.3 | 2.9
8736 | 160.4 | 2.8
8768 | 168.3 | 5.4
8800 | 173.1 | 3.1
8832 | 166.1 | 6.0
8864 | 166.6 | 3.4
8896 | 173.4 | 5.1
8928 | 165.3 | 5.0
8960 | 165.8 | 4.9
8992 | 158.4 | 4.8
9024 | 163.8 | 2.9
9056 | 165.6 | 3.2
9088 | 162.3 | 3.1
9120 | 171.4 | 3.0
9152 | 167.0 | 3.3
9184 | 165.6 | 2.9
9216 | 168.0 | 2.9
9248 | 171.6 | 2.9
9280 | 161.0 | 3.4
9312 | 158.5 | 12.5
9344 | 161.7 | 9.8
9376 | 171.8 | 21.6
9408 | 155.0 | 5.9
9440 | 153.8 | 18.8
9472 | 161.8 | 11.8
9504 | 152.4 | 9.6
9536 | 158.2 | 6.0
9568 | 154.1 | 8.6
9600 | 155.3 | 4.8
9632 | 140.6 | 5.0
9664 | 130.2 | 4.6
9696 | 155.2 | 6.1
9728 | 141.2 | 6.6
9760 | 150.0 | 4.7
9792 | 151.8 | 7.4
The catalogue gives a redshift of 0.132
